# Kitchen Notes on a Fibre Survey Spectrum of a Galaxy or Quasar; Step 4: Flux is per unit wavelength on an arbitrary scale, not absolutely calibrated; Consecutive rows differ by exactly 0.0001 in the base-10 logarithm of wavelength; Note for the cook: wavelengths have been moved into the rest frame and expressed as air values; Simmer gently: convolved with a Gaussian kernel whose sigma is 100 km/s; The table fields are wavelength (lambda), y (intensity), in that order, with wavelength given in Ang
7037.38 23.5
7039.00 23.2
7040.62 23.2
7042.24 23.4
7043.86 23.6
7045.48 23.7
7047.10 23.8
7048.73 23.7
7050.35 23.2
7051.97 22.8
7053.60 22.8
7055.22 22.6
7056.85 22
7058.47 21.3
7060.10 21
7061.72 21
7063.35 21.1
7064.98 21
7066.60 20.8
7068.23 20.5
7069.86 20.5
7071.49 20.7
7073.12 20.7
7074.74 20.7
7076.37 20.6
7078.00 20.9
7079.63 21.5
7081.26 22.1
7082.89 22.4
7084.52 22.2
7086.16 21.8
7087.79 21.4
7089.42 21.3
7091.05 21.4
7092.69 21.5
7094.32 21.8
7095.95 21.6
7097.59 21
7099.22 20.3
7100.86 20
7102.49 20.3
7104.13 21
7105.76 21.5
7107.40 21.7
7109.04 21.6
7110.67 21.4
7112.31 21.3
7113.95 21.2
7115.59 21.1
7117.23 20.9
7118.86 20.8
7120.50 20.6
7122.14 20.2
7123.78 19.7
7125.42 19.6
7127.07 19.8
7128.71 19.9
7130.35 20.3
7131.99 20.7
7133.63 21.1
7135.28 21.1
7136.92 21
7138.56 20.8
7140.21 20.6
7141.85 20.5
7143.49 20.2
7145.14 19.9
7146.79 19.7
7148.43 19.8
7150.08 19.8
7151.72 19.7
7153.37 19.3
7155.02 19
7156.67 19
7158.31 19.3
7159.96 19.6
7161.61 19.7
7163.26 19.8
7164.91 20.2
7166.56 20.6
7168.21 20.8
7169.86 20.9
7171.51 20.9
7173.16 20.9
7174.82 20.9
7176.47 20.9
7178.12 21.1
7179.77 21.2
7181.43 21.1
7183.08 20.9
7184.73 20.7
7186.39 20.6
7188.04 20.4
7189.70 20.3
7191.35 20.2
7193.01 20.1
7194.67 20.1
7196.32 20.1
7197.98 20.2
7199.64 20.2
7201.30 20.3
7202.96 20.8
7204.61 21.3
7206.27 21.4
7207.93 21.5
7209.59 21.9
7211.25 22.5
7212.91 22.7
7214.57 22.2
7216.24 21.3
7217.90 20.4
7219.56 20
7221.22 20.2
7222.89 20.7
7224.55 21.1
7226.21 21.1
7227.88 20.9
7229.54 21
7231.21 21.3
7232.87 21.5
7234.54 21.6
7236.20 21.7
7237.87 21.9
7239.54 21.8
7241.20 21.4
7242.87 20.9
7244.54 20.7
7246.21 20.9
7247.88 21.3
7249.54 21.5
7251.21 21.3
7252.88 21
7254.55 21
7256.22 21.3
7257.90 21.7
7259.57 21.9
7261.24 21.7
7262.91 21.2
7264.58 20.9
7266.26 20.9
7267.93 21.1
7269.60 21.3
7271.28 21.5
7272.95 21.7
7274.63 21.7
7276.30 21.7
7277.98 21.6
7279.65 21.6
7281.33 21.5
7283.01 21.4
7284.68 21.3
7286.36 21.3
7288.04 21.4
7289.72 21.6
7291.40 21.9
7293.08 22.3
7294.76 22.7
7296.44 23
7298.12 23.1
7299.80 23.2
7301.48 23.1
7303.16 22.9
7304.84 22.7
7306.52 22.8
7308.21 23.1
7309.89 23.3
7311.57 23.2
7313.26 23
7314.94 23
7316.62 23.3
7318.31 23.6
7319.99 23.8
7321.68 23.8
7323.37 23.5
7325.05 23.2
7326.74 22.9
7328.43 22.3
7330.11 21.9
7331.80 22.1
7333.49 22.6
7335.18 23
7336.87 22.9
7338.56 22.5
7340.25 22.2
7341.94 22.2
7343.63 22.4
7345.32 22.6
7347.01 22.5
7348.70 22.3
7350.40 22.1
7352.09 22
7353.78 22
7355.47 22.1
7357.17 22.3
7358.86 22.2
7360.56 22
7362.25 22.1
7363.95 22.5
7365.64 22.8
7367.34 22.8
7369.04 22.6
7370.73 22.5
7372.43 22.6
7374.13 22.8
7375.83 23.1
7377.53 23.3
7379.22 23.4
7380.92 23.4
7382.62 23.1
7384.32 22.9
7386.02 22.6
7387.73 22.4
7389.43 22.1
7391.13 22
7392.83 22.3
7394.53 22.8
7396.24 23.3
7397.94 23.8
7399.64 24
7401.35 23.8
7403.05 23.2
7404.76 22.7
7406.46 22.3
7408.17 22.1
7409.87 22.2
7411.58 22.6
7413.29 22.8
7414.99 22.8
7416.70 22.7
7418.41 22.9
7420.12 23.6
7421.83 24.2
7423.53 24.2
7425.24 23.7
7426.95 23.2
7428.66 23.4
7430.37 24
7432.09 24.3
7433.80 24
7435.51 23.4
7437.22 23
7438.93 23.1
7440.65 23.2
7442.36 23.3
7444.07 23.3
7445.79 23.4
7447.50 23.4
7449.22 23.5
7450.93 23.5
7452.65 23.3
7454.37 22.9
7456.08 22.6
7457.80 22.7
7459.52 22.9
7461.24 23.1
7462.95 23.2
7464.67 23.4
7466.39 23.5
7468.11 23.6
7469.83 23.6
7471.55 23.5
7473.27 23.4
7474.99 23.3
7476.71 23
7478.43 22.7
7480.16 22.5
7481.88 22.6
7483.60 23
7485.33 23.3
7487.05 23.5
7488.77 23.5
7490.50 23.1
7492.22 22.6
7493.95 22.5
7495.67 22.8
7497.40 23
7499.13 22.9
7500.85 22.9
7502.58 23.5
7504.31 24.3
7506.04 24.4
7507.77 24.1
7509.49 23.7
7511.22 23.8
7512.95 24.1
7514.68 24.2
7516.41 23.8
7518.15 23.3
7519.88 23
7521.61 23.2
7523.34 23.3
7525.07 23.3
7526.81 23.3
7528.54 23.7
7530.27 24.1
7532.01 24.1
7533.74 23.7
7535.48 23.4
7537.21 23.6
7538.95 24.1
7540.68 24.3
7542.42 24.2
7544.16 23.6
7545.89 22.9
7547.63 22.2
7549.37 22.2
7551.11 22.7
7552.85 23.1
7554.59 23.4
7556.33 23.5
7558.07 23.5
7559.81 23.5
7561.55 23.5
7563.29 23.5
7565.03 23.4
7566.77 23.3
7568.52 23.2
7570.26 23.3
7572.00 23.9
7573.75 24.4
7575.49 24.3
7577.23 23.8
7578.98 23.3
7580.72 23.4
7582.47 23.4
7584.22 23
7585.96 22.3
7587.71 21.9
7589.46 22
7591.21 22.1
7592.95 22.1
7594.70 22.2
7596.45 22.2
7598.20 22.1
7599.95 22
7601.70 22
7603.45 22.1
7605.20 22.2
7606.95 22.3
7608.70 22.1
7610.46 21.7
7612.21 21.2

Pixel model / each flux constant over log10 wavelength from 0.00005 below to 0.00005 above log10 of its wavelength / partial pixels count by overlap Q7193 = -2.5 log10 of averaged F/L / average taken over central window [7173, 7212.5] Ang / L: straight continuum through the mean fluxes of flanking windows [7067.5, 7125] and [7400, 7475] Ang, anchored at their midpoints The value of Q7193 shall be 0.04 mag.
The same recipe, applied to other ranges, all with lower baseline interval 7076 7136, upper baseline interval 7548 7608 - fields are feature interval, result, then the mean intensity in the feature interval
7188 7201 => 0.06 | 20.2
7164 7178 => 0.03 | 20.8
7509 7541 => -0.05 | 23.7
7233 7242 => -0.01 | 21.7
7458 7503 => -0.03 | 23.1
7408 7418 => -0.02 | 22.6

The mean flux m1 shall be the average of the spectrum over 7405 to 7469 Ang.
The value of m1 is 23.2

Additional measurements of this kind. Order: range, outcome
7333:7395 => 22.5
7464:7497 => 23.1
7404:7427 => 23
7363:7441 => 23.1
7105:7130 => 20.7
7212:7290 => 21.3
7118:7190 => 20.3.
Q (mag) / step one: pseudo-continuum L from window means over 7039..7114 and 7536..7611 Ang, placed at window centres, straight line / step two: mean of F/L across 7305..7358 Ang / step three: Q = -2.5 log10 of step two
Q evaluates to -0.02 mag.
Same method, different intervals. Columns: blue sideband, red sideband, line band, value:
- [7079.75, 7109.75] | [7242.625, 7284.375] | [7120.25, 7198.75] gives 0.06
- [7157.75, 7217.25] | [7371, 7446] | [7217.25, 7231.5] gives 0.02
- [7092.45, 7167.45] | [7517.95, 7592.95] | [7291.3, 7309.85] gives -0.06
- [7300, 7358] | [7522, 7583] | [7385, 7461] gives 0.00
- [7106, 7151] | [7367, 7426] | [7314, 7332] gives -0.04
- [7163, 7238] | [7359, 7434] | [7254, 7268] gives 0.01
